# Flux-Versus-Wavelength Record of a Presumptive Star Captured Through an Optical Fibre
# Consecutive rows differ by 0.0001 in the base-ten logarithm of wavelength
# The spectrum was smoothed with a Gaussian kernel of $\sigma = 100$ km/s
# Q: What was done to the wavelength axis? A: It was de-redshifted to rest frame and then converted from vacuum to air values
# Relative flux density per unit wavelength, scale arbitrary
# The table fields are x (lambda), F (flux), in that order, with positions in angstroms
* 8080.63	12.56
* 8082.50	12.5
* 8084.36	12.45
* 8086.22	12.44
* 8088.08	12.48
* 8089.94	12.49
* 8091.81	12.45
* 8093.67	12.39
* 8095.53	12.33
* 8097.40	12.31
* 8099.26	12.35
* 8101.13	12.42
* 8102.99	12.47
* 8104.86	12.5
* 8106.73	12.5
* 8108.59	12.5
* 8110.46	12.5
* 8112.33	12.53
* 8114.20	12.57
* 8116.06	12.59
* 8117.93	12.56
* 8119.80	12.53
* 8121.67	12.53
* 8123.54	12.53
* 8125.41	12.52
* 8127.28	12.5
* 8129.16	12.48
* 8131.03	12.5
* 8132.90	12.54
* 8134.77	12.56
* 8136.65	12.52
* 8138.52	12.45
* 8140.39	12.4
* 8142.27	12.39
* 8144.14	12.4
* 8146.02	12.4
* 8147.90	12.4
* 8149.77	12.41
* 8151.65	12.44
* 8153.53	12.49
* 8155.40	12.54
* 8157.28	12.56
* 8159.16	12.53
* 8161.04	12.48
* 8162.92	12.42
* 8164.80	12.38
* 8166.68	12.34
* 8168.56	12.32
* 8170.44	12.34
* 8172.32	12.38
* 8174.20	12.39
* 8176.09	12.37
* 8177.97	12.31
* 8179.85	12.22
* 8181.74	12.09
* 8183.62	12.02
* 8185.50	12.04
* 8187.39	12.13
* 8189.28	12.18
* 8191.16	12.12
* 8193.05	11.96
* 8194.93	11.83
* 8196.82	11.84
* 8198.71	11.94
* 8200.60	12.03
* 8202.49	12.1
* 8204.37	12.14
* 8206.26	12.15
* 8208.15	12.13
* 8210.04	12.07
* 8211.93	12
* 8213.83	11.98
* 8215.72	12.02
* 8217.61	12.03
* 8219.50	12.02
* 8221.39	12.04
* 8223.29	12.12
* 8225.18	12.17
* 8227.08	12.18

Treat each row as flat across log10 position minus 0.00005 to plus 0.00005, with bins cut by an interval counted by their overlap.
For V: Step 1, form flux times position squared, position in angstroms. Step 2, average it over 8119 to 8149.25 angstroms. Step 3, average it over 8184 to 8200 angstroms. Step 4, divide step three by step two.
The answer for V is 0.98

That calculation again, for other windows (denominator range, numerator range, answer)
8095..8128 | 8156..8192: 1.00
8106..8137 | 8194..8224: 0.98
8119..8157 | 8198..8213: 0.98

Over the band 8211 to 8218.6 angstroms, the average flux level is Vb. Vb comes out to 12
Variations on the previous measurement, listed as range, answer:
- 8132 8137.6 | 12.5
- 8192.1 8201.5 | 11.9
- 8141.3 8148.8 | 12.4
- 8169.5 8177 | 12.4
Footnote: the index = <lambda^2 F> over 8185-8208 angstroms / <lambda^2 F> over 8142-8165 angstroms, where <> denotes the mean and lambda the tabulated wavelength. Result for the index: 0.98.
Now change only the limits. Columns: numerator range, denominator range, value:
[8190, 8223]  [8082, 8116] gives 0.99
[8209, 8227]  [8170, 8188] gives 1.00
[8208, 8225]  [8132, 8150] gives 0.99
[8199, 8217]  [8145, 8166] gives 0.98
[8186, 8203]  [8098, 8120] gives 0.98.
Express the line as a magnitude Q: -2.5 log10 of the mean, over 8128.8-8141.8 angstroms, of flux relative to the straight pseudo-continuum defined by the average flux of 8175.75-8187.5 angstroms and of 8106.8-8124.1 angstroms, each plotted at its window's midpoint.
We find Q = -0.01 mag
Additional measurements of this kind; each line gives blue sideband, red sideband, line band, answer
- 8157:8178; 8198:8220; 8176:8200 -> 0.01 mag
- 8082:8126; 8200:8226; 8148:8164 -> -0.02 mag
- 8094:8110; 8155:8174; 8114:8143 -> -0.01 mag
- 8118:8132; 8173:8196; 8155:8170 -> -0.01 mag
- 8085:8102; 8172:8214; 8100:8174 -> -0.02 mag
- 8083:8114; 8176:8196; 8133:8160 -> -0.02 mag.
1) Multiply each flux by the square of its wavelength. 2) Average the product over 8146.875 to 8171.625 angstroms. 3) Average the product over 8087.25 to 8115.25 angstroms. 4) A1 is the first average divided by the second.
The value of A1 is 1.0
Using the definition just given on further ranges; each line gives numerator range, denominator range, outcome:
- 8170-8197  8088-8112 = 1.00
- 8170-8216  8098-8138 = 0.99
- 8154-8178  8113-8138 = 1.00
